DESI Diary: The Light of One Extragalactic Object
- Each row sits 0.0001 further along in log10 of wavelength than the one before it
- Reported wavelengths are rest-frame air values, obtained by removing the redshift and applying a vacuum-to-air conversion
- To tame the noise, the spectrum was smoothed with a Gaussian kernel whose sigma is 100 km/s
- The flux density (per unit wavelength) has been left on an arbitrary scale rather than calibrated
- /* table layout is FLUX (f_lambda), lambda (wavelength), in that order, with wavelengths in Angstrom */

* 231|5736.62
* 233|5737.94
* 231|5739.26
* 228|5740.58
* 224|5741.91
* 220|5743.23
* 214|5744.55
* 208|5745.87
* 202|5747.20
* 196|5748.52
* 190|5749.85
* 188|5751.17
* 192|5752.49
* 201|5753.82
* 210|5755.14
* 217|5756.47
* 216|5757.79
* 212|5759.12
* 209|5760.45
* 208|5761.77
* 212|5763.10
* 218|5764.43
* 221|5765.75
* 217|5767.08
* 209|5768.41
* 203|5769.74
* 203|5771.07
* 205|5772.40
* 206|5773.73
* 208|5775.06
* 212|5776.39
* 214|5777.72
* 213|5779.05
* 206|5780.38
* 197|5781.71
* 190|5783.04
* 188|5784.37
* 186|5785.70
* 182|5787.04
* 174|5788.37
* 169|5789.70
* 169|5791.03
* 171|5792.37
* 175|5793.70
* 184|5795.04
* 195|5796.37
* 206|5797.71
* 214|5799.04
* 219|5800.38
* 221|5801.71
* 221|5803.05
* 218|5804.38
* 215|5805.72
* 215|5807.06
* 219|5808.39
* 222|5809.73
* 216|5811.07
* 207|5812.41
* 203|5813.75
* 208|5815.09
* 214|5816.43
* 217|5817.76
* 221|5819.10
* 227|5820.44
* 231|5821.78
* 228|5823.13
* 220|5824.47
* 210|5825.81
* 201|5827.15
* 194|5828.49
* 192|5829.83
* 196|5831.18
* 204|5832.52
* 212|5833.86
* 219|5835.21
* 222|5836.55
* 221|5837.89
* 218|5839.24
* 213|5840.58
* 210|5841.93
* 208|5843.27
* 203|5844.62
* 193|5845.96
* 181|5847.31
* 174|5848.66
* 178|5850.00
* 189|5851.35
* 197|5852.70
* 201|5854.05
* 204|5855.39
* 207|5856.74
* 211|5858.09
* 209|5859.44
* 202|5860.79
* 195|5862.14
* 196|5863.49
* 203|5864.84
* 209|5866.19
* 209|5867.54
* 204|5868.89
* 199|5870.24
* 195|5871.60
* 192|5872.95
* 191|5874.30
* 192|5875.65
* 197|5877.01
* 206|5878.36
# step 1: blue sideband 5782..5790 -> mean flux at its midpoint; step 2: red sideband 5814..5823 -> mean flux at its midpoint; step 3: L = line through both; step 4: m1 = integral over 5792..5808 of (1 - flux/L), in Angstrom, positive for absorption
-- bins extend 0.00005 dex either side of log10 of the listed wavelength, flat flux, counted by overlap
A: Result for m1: -0.5 Angstrom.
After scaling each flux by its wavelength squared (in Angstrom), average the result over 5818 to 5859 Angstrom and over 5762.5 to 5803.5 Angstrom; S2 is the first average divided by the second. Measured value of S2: 1.05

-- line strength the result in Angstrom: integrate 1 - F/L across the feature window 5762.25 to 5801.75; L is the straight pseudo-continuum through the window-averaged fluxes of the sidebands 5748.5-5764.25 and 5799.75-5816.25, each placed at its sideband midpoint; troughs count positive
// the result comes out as 2.02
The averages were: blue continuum 205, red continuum 215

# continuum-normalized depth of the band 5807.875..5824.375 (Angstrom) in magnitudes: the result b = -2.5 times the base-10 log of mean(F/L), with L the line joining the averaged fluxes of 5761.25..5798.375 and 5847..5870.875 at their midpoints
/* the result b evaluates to -0.10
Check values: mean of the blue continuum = 198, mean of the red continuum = 199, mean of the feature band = 218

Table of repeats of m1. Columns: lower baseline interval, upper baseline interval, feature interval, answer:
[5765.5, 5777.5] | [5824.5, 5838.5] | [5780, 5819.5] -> 1.3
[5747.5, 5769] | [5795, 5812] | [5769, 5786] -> 0.6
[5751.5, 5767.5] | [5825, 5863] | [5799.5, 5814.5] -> -0.7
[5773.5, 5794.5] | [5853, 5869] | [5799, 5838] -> -3.4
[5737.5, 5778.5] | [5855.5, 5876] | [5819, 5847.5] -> -0.9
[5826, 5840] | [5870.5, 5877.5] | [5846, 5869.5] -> 0.1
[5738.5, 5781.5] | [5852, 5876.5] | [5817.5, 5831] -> -0.6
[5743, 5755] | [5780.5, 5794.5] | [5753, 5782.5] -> -2.8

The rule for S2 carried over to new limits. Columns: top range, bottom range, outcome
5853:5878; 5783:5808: 1.05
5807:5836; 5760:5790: 1.07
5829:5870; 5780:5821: 1.02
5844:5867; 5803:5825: 0.92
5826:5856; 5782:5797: 1.14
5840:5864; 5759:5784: 0.98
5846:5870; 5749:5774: 0.99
